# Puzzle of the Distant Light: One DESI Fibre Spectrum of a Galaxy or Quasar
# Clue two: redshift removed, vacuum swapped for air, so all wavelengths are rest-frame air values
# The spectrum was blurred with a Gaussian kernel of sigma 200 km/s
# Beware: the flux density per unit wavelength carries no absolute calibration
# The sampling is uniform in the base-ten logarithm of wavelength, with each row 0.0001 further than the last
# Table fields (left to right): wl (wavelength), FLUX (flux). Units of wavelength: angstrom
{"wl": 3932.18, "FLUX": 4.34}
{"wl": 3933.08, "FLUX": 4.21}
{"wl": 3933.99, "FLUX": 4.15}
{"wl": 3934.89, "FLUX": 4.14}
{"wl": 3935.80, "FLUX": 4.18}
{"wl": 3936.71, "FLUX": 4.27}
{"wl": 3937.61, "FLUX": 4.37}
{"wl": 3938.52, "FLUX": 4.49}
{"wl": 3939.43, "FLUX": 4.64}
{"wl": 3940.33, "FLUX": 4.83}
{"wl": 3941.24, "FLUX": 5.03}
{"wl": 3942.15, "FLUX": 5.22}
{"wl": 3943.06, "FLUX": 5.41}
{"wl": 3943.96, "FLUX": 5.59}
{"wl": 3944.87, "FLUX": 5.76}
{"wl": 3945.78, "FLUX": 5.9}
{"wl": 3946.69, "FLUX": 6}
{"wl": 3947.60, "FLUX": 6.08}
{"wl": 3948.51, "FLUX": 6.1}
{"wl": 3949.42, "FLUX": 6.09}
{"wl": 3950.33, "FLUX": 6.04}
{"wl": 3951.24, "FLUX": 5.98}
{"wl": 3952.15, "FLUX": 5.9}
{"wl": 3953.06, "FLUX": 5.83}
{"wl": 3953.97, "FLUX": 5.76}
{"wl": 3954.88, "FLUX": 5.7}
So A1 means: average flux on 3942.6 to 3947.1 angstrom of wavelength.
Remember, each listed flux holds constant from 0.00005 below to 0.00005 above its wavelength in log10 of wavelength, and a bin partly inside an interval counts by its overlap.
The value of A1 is 5.73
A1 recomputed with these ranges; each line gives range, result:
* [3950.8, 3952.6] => 5.94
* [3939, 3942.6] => 4.93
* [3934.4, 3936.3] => 4.16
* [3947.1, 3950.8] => 6.07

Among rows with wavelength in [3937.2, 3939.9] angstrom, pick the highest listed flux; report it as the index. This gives 4.64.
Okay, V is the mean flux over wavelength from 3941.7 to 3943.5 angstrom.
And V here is 5.31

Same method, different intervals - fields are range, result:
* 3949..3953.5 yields 5.97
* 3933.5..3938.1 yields 4.22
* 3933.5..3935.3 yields 4.15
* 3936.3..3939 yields 4.38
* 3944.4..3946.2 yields 5.82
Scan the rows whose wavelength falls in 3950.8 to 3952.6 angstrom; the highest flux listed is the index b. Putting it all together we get 5.98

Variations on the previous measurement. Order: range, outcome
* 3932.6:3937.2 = 4.27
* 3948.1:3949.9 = 6.1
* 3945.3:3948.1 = 6.08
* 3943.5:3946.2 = 5.9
